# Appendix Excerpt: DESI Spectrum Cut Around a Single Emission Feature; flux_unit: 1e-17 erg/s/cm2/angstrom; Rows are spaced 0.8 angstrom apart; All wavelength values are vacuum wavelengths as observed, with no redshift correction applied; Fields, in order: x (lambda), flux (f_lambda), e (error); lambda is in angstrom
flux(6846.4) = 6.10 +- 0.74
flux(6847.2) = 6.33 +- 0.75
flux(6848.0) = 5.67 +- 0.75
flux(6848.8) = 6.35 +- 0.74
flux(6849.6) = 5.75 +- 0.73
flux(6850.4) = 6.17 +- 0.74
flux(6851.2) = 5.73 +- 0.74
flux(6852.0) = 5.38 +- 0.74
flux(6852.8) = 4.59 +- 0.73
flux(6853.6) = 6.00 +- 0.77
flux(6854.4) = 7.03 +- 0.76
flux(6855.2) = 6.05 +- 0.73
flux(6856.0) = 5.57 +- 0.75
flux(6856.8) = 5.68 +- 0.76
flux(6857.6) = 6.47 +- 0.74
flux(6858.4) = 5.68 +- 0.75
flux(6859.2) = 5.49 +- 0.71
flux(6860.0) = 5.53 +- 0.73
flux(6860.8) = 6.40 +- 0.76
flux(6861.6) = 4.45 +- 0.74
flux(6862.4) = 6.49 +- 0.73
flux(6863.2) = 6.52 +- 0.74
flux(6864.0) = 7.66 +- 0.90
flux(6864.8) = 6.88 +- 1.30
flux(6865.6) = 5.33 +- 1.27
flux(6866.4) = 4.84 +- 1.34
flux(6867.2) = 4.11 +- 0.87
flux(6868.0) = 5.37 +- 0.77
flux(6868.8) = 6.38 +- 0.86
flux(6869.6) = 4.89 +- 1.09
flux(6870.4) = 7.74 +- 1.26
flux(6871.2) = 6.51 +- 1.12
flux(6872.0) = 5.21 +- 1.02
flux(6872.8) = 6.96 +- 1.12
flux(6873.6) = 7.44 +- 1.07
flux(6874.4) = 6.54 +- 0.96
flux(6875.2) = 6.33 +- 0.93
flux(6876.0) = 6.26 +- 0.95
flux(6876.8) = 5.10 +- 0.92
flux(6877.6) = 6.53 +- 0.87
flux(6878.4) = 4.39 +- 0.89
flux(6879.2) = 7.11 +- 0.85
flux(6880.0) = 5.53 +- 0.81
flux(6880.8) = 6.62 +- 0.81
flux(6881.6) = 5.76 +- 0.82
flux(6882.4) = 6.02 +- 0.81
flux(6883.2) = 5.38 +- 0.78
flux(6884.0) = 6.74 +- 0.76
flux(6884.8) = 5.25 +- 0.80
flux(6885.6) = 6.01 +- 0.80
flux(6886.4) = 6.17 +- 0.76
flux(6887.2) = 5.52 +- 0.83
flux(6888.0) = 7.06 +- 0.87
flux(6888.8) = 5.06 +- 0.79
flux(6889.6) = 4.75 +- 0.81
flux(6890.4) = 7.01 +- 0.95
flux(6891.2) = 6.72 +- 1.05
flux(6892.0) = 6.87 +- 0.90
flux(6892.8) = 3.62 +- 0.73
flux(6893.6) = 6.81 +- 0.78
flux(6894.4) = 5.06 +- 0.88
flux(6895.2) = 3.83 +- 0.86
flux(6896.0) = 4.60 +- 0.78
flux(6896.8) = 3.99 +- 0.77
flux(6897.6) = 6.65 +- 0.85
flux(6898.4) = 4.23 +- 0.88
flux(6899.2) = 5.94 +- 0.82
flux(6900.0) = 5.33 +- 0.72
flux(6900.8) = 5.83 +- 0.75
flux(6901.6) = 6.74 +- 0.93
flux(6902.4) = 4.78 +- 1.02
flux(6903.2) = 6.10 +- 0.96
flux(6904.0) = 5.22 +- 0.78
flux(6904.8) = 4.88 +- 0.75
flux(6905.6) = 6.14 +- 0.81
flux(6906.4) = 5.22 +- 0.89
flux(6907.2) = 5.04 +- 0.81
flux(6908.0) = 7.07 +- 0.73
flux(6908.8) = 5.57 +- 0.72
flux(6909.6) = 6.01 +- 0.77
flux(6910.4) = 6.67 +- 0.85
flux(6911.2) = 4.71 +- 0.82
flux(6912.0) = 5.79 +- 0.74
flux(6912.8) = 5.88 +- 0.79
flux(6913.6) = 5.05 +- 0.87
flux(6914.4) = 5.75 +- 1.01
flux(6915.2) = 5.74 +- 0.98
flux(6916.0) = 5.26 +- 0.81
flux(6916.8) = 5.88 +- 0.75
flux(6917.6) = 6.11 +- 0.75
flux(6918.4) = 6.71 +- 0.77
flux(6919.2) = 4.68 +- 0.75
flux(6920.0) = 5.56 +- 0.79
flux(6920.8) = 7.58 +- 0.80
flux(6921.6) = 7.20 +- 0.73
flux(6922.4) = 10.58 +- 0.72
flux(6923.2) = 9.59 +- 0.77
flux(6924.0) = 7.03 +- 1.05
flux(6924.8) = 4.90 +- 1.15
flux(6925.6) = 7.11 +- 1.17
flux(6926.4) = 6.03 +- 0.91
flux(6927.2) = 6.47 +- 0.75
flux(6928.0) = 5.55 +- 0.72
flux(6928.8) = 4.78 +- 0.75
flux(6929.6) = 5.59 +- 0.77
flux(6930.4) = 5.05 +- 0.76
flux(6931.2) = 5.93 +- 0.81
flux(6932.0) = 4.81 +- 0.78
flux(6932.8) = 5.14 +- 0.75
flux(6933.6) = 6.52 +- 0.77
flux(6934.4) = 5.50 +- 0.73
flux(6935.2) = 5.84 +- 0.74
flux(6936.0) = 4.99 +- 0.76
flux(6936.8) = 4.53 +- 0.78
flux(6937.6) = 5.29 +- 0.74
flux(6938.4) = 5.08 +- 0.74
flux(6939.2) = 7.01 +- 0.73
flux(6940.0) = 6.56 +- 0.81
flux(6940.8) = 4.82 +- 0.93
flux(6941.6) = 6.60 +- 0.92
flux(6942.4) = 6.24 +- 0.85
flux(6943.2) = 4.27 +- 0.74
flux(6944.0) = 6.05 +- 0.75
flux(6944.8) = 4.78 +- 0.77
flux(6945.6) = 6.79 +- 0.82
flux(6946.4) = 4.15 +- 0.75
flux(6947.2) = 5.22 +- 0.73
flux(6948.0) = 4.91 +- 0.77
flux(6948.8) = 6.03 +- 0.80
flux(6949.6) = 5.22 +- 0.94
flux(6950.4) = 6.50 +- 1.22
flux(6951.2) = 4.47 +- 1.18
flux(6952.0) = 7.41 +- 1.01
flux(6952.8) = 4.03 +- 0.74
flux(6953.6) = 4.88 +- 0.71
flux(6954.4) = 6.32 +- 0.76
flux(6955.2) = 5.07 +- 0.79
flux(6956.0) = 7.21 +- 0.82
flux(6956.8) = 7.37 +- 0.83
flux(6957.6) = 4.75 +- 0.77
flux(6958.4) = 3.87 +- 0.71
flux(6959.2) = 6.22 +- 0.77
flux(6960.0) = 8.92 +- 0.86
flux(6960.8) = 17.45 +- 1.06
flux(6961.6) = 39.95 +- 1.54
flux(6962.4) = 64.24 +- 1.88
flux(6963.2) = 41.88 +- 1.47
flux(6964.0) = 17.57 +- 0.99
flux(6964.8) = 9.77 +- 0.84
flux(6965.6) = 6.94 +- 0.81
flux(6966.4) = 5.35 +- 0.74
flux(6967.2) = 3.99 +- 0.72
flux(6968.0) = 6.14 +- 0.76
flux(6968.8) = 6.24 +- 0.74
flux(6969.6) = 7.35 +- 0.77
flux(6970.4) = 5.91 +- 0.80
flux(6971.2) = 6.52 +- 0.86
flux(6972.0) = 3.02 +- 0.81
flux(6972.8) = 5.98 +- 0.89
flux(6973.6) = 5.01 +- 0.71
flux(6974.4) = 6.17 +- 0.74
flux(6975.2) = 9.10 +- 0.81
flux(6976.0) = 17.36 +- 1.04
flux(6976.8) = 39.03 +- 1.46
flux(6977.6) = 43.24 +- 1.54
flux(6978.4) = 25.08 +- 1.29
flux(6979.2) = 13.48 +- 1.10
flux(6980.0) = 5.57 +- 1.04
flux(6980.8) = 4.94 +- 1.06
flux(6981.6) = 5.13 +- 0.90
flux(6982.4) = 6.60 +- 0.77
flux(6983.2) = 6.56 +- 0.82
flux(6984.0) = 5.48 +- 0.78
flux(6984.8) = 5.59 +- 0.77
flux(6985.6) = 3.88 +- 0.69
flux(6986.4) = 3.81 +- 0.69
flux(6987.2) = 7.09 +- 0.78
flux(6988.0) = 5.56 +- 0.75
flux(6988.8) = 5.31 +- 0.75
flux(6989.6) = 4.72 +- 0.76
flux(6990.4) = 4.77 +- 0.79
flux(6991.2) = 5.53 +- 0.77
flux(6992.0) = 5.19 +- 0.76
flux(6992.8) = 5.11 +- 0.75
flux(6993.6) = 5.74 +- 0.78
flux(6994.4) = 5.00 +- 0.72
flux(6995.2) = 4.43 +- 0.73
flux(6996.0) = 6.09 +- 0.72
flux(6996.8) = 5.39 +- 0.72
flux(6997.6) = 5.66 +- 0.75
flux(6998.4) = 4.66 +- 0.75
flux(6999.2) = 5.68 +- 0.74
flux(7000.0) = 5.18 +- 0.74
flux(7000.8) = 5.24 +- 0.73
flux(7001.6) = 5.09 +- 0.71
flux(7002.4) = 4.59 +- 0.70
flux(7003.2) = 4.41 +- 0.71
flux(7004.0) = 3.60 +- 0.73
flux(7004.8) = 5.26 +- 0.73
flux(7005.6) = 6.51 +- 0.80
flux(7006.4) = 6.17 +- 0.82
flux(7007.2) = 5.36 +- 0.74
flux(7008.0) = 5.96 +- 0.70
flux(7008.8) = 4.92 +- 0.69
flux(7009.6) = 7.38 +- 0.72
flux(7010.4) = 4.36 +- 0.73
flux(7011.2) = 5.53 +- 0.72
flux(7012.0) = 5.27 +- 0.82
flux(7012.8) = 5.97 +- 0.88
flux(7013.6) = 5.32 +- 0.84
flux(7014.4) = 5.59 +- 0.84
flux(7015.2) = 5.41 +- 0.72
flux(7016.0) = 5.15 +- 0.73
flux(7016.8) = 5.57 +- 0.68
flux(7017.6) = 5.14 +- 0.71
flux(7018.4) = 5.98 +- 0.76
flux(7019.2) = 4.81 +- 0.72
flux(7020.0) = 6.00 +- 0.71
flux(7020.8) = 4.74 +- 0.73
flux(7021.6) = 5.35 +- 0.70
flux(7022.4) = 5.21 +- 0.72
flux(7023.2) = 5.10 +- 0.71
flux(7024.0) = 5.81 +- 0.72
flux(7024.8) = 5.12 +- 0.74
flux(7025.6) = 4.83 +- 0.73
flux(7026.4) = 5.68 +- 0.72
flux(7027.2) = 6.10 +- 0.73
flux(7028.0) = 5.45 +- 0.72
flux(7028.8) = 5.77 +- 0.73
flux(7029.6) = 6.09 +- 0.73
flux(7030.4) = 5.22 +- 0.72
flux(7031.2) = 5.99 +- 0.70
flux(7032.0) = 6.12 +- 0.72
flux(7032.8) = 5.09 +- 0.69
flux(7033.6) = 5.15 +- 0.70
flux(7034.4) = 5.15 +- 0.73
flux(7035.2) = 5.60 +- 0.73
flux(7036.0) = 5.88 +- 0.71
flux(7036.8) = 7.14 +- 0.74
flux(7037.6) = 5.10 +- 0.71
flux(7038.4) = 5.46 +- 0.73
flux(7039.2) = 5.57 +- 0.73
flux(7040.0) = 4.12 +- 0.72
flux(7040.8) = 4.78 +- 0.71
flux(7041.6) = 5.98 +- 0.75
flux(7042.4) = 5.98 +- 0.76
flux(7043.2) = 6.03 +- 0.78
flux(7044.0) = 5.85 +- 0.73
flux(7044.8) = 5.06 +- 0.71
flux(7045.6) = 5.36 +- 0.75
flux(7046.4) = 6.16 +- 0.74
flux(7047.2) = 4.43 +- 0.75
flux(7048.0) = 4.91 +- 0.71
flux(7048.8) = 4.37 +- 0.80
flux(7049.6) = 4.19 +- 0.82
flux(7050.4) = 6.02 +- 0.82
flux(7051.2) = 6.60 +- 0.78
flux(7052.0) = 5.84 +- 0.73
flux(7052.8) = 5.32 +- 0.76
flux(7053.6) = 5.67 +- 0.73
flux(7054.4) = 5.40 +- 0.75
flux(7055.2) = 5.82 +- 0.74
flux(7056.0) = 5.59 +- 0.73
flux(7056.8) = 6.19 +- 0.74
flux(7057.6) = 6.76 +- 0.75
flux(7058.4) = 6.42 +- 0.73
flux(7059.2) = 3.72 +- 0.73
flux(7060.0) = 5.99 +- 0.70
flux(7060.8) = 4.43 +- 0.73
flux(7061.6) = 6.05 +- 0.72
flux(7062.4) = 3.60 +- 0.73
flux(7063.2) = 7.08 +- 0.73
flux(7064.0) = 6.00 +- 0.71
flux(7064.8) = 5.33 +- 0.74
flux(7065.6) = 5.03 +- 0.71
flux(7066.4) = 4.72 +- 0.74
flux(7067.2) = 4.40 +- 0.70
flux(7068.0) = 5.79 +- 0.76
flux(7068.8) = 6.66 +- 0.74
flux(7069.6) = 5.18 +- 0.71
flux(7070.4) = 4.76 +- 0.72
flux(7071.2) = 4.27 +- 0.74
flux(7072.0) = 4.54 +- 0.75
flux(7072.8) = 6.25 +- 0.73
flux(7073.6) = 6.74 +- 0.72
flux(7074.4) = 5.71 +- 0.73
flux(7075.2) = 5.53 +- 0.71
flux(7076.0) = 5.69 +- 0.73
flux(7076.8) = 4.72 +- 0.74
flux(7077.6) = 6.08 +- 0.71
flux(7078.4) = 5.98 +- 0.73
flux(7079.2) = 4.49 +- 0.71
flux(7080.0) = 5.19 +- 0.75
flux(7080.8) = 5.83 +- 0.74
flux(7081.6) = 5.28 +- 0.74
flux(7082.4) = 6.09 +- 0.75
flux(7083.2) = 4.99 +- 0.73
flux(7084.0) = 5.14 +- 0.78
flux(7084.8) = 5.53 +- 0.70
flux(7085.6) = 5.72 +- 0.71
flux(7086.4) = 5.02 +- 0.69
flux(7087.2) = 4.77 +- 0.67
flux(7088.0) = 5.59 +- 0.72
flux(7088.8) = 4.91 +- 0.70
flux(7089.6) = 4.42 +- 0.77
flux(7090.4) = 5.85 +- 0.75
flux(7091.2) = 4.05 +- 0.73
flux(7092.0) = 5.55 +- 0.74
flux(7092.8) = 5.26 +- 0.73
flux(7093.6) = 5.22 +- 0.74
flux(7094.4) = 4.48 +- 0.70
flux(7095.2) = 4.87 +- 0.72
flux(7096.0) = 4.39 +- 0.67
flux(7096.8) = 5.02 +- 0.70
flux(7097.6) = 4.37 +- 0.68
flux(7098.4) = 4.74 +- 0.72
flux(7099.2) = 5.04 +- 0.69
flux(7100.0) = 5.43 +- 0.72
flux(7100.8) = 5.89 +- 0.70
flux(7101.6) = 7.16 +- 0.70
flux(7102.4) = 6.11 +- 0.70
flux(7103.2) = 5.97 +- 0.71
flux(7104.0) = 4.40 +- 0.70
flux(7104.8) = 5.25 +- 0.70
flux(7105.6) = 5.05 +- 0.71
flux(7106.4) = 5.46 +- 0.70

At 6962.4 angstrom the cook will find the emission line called [S II] 6716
